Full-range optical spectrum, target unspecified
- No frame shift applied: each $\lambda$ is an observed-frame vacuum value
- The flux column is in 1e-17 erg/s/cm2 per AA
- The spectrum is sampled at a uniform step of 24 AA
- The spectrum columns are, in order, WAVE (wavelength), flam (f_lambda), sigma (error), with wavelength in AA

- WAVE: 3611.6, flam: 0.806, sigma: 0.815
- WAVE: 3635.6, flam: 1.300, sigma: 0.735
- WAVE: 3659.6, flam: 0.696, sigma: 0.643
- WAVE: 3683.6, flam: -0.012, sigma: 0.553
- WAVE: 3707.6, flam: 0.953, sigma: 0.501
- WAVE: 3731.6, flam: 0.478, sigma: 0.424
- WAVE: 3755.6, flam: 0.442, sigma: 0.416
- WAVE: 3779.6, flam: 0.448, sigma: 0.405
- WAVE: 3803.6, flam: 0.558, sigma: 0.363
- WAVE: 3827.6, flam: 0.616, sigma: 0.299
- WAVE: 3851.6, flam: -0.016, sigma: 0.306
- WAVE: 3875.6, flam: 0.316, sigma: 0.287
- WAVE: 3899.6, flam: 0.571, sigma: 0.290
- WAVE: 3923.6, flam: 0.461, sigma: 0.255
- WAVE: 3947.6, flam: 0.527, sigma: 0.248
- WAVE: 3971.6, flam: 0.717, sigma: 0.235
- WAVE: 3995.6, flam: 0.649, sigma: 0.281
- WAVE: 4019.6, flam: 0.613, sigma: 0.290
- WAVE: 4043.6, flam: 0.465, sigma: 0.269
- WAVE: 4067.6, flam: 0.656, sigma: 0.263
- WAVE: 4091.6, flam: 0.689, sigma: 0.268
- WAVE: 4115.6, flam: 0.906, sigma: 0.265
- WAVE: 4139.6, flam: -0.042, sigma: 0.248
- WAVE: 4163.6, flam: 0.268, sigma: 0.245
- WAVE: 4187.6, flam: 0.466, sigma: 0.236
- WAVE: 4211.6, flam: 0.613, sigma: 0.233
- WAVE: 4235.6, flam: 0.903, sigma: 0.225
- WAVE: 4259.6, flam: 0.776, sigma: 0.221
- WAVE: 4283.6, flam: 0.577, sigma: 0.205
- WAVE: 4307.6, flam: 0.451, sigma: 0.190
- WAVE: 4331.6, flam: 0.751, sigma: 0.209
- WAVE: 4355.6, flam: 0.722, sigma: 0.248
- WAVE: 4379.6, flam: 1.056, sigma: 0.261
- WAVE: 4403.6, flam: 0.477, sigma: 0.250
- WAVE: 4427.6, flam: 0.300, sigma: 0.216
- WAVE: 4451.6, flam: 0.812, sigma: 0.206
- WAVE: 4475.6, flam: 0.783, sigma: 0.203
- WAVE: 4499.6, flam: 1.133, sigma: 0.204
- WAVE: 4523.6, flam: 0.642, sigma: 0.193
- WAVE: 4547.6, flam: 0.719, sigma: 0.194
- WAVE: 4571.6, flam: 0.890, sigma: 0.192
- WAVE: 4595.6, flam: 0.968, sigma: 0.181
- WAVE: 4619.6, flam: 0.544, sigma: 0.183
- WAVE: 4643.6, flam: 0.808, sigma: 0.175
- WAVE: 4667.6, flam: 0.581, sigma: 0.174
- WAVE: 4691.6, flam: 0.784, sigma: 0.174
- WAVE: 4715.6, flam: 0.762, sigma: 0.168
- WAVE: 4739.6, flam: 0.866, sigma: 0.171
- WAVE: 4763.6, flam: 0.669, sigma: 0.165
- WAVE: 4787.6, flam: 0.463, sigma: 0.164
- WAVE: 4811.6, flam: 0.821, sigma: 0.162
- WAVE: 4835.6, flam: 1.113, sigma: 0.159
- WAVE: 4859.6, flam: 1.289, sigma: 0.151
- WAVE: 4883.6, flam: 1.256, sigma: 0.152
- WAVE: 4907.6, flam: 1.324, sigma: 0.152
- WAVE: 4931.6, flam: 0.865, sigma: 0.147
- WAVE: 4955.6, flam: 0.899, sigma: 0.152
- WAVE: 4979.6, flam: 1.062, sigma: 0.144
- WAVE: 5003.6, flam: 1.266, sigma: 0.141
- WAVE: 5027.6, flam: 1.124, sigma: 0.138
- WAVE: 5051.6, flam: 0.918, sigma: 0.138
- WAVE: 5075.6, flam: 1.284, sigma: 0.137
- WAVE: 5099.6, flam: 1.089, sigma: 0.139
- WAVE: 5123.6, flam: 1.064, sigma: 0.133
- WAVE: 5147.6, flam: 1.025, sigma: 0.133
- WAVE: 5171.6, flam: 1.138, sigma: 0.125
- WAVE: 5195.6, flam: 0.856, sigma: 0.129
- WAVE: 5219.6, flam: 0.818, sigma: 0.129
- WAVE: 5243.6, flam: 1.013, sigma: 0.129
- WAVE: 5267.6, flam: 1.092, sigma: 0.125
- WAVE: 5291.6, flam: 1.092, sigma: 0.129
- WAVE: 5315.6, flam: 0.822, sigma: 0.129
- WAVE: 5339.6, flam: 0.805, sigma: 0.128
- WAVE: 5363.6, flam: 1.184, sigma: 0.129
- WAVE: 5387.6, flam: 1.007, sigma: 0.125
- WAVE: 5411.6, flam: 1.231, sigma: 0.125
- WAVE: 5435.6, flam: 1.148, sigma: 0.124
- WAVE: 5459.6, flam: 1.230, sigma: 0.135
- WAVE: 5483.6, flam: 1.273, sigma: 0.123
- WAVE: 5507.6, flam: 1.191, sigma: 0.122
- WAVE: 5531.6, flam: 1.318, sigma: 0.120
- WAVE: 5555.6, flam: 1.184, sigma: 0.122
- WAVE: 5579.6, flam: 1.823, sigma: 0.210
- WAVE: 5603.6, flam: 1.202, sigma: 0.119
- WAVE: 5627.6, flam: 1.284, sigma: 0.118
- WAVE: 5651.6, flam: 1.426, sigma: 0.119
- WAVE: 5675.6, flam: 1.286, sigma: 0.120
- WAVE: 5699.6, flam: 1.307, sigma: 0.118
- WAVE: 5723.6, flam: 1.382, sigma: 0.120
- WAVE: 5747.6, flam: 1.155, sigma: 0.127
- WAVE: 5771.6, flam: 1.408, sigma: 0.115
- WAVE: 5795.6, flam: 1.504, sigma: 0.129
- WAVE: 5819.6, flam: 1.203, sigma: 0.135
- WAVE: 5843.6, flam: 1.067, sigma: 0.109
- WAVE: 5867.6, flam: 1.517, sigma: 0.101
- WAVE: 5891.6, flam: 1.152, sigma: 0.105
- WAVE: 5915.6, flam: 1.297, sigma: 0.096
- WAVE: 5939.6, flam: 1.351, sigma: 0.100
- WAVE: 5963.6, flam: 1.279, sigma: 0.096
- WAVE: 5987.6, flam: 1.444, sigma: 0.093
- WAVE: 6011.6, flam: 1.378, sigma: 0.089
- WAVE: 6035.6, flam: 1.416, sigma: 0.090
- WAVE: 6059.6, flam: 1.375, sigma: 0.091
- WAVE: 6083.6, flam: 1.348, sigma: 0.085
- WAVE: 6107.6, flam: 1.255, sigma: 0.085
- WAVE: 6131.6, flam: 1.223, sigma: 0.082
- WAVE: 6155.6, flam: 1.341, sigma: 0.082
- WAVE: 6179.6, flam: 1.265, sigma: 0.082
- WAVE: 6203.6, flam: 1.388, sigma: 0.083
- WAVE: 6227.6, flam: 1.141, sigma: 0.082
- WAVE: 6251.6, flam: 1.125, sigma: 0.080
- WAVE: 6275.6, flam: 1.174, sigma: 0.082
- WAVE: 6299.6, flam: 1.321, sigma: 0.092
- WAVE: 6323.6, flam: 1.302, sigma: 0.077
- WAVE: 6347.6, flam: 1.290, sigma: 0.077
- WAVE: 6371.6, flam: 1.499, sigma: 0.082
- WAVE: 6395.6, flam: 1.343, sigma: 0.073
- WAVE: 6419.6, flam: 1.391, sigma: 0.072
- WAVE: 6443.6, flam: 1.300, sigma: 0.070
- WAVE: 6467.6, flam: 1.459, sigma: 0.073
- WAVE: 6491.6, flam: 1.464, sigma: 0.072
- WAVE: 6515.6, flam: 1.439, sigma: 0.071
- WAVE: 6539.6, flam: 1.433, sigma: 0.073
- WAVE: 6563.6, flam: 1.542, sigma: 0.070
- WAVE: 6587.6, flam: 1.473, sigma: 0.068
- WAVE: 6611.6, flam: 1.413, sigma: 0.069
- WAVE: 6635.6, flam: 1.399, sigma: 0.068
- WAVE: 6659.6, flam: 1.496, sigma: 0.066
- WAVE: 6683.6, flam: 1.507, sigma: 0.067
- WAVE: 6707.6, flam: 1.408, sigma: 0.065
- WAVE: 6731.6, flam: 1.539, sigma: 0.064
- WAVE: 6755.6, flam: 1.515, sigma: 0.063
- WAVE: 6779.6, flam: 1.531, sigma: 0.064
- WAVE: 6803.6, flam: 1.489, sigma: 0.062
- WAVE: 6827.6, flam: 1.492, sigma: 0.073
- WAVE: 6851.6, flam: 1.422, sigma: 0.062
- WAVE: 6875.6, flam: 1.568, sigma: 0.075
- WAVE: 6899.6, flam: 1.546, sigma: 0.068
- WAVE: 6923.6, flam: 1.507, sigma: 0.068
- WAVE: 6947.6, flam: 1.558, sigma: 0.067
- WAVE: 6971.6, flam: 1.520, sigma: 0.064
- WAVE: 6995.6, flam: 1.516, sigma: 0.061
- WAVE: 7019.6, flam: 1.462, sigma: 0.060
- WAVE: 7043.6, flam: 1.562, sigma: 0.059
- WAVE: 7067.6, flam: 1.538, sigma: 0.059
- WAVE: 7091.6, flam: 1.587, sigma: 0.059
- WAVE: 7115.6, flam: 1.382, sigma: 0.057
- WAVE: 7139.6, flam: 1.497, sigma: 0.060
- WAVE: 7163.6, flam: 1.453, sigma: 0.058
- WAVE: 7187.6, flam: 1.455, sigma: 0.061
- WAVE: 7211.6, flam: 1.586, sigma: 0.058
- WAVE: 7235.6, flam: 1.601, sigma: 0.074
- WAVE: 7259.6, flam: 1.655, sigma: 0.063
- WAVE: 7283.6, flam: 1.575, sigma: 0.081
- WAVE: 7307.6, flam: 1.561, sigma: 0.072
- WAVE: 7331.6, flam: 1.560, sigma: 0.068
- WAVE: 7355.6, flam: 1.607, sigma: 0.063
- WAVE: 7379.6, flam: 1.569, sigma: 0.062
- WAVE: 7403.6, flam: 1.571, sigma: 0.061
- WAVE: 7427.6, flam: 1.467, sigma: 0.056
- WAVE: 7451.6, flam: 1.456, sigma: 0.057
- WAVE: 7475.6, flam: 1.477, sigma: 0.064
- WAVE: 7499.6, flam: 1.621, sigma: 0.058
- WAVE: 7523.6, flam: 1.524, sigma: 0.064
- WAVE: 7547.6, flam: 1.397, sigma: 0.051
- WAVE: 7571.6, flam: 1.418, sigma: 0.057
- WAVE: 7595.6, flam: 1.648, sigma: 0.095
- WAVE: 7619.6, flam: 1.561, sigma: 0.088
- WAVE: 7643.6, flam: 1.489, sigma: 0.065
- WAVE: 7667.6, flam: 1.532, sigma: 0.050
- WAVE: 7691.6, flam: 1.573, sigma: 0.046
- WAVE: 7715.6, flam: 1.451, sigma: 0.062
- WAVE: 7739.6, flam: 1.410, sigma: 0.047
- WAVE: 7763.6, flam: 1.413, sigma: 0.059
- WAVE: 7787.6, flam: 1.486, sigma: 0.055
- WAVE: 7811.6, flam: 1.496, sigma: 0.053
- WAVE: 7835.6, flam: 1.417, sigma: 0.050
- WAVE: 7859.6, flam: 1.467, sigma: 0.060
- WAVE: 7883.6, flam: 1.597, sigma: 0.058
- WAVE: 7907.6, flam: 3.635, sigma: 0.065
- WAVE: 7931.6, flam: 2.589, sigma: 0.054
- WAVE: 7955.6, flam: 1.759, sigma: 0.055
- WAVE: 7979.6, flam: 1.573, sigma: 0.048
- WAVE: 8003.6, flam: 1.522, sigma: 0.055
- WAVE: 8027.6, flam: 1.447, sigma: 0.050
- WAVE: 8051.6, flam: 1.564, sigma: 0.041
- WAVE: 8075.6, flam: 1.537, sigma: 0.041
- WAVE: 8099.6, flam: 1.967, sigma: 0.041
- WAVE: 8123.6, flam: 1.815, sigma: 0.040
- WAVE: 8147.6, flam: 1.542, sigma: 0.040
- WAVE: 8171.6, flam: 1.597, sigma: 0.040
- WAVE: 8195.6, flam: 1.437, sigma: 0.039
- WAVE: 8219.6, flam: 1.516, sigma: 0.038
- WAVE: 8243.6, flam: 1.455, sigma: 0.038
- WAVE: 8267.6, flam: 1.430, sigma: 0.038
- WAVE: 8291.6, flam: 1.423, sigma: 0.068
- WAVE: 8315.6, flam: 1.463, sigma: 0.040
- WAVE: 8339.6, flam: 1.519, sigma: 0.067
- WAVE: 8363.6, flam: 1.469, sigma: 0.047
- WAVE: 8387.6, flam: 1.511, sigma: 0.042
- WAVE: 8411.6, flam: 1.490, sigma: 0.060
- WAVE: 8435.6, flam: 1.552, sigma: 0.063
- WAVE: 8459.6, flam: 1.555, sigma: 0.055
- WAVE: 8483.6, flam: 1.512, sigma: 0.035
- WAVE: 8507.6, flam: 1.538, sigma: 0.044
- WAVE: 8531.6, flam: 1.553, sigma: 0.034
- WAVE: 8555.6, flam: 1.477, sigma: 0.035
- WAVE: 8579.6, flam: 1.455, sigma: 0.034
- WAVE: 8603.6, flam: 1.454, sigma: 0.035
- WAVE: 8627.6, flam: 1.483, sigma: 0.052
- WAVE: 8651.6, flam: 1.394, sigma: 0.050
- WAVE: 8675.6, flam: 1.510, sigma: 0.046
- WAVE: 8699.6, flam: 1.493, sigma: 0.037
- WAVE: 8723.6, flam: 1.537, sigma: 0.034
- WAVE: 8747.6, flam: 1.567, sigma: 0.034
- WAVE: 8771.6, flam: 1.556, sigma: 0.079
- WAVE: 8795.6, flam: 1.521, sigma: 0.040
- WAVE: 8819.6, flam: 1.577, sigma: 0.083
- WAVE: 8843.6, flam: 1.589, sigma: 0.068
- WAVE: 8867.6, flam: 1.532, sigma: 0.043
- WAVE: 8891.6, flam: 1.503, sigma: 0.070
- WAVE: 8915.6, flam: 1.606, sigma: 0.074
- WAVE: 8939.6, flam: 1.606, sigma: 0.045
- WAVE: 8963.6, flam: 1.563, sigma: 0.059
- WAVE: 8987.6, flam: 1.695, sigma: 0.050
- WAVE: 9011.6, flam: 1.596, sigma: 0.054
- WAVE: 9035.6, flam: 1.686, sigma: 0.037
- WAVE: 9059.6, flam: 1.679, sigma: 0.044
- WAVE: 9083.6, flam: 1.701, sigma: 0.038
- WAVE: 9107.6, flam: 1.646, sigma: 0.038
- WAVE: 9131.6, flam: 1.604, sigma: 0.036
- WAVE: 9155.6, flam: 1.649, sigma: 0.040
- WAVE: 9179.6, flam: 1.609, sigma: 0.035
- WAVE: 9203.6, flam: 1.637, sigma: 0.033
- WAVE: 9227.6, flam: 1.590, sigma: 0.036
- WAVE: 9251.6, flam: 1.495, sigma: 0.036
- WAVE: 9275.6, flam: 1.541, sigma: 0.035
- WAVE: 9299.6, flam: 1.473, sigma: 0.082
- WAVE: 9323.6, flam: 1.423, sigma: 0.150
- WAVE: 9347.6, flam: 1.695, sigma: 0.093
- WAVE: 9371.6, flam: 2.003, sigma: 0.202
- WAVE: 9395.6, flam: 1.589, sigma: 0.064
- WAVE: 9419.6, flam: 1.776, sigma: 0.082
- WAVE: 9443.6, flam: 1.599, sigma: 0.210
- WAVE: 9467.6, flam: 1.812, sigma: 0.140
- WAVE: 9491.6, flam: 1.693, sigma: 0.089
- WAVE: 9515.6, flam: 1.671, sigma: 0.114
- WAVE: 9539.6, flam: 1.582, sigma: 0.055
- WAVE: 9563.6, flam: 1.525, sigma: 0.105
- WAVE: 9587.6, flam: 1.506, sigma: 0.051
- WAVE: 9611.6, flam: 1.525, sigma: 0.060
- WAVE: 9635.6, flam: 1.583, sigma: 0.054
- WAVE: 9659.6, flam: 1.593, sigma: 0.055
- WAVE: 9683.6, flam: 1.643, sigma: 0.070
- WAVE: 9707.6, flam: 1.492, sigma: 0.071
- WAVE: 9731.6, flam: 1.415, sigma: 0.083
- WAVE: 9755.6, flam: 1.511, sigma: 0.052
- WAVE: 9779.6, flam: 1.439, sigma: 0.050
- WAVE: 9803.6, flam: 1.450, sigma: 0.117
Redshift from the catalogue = 0.21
